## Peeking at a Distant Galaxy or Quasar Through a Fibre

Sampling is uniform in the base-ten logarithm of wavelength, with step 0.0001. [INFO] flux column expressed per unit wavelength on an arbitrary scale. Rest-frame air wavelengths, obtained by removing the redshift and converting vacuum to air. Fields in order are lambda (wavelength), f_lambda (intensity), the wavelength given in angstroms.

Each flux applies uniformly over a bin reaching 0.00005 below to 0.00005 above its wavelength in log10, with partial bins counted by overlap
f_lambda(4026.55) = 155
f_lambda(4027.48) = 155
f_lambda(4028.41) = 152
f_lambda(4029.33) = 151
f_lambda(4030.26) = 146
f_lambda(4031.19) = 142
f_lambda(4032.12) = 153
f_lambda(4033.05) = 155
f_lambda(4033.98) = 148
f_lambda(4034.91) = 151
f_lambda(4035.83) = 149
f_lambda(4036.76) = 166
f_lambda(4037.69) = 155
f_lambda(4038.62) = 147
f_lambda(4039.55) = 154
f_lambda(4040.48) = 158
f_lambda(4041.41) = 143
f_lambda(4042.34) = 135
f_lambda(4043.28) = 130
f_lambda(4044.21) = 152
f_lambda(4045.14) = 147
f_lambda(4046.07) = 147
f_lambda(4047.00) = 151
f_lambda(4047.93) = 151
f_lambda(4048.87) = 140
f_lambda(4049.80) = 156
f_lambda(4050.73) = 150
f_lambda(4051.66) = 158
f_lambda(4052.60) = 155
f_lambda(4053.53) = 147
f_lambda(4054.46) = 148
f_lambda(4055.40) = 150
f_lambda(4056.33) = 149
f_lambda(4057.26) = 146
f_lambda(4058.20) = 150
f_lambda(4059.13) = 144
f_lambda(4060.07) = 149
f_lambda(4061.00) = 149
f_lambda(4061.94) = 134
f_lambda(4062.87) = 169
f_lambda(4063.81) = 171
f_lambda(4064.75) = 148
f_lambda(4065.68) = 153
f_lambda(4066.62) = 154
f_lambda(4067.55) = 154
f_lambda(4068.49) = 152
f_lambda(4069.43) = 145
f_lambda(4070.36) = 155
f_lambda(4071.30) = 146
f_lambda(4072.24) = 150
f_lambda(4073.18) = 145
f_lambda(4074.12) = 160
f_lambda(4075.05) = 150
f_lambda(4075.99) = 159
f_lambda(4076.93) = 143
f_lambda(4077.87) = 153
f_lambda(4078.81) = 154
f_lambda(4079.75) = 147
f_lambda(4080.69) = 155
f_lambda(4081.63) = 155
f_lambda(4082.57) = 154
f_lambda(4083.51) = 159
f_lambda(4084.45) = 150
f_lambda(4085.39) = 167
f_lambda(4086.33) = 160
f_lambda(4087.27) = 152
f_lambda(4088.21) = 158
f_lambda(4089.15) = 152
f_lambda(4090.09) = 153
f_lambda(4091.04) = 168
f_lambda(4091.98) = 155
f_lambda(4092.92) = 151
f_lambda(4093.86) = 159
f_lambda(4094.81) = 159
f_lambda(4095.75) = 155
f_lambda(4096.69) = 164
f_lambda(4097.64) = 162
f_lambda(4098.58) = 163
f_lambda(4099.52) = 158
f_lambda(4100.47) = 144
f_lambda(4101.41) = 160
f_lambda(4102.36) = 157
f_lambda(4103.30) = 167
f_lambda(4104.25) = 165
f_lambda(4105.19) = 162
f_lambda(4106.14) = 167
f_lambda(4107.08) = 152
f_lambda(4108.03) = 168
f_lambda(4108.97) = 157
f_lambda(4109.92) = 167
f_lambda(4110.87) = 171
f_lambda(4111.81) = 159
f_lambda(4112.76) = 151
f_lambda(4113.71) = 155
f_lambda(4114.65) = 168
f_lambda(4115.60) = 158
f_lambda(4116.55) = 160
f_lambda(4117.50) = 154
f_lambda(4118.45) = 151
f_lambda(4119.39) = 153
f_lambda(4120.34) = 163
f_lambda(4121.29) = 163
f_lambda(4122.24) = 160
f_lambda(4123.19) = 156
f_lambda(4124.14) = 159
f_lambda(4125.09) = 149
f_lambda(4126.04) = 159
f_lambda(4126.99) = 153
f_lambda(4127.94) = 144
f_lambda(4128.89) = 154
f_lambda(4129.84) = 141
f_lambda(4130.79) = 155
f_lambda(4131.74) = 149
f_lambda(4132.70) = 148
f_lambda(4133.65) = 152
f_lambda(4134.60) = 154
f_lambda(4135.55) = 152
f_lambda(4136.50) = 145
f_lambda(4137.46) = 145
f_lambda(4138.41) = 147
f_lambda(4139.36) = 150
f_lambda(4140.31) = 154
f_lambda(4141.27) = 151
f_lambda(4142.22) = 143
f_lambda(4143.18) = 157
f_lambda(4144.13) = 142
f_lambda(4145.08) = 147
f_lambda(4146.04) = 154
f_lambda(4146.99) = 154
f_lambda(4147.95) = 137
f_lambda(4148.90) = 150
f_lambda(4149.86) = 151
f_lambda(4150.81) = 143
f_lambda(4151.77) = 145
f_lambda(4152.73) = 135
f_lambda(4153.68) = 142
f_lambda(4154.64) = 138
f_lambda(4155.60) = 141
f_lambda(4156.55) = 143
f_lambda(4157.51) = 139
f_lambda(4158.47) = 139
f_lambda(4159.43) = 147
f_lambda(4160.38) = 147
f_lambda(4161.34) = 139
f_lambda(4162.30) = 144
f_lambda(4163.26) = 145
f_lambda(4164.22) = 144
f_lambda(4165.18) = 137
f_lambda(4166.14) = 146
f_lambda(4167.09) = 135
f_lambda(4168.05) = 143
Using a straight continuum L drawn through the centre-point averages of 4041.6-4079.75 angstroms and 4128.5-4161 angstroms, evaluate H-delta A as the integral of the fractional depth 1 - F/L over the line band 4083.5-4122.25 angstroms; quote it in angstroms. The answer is -2.8 angstroms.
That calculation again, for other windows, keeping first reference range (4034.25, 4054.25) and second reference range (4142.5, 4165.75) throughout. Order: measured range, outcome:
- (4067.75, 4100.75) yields -1.6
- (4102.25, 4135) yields -2.5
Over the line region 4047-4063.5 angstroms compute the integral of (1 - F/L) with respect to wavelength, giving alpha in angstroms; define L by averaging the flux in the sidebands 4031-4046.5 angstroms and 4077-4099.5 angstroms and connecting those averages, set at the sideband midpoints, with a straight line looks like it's 0.17 angstroms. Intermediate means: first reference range 149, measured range 150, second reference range 157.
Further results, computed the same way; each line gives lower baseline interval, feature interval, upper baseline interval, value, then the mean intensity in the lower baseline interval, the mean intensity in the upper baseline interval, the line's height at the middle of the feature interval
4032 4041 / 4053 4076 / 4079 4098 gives 0.64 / 154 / 157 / 155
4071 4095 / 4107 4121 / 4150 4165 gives -0.95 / 154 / 142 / 149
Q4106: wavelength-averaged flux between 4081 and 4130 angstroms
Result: 158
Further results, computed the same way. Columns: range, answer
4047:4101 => 153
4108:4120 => 159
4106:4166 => 151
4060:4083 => 152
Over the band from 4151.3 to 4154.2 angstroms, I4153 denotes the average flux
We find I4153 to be 141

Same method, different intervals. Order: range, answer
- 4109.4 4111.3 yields 168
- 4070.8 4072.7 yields 148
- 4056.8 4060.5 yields 147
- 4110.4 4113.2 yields 161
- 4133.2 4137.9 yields 150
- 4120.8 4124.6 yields 159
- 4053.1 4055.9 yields 148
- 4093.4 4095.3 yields 159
